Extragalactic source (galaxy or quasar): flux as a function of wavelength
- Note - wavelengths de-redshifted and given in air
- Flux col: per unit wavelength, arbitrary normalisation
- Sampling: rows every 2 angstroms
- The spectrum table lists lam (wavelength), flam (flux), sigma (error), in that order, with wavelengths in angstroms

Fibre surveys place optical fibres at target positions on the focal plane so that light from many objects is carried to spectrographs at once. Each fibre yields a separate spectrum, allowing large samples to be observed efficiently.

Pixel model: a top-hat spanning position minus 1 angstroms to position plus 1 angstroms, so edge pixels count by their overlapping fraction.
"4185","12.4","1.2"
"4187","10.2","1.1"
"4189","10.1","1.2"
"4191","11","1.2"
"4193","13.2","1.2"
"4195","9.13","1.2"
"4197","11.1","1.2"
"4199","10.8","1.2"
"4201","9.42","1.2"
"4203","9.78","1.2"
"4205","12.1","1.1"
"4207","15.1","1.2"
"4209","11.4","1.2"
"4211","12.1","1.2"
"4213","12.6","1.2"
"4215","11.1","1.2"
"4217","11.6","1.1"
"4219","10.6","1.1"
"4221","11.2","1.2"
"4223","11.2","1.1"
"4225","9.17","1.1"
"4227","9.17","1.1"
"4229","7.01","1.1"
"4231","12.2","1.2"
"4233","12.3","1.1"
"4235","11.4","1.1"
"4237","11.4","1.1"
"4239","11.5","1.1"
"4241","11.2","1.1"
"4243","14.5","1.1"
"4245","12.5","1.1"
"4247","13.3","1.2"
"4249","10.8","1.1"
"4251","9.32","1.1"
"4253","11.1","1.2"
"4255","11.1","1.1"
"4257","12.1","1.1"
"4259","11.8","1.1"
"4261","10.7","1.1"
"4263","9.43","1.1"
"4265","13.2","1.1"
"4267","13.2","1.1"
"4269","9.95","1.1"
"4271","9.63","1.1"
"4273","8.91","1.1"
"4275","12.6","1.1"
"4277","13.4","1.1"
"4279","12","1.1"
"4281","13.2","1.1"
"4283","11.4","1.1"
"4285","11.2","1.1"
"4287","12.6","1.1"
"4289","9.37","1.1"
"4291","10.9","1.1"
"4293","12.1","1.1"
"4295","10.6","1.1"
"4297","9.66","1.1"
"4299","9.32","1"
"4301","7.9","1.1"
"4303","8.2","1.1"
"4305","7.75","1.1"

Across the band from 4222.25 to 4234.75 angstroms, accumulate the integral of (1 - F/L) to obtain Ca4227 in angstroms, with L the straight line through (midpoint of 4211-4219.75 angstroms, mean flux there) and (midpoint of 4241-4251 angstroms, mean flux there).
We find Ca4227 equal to 1.7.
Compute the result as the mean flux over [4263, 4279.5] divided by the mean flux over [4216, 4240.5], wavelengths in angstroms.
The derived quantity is 1.07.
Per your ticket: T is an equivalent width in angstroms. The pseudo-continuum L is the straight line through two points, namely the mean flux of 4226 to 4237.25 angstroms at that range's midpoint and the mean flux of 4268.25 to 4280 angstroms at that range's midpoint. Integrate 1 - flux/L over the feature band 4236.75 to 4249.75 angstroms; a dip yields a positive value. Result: -1.90 angstroms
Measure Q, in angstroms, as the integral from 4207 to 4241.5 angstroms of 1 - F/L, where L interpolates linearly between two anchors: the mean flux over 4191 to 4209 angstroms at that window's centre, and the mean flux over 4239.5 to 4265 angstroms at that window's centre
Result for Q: 0.90 angstroms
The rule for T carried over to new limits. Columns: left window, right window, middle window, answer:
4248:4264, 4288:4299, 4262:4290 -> -2.2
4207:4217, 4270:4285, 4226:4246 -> 1.0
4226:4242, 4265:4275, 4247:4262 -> -0.4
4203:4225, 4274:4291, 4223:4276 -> 3.0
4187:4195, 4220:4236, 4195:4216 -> -1.3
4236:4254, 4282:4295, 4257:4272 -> 0.4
